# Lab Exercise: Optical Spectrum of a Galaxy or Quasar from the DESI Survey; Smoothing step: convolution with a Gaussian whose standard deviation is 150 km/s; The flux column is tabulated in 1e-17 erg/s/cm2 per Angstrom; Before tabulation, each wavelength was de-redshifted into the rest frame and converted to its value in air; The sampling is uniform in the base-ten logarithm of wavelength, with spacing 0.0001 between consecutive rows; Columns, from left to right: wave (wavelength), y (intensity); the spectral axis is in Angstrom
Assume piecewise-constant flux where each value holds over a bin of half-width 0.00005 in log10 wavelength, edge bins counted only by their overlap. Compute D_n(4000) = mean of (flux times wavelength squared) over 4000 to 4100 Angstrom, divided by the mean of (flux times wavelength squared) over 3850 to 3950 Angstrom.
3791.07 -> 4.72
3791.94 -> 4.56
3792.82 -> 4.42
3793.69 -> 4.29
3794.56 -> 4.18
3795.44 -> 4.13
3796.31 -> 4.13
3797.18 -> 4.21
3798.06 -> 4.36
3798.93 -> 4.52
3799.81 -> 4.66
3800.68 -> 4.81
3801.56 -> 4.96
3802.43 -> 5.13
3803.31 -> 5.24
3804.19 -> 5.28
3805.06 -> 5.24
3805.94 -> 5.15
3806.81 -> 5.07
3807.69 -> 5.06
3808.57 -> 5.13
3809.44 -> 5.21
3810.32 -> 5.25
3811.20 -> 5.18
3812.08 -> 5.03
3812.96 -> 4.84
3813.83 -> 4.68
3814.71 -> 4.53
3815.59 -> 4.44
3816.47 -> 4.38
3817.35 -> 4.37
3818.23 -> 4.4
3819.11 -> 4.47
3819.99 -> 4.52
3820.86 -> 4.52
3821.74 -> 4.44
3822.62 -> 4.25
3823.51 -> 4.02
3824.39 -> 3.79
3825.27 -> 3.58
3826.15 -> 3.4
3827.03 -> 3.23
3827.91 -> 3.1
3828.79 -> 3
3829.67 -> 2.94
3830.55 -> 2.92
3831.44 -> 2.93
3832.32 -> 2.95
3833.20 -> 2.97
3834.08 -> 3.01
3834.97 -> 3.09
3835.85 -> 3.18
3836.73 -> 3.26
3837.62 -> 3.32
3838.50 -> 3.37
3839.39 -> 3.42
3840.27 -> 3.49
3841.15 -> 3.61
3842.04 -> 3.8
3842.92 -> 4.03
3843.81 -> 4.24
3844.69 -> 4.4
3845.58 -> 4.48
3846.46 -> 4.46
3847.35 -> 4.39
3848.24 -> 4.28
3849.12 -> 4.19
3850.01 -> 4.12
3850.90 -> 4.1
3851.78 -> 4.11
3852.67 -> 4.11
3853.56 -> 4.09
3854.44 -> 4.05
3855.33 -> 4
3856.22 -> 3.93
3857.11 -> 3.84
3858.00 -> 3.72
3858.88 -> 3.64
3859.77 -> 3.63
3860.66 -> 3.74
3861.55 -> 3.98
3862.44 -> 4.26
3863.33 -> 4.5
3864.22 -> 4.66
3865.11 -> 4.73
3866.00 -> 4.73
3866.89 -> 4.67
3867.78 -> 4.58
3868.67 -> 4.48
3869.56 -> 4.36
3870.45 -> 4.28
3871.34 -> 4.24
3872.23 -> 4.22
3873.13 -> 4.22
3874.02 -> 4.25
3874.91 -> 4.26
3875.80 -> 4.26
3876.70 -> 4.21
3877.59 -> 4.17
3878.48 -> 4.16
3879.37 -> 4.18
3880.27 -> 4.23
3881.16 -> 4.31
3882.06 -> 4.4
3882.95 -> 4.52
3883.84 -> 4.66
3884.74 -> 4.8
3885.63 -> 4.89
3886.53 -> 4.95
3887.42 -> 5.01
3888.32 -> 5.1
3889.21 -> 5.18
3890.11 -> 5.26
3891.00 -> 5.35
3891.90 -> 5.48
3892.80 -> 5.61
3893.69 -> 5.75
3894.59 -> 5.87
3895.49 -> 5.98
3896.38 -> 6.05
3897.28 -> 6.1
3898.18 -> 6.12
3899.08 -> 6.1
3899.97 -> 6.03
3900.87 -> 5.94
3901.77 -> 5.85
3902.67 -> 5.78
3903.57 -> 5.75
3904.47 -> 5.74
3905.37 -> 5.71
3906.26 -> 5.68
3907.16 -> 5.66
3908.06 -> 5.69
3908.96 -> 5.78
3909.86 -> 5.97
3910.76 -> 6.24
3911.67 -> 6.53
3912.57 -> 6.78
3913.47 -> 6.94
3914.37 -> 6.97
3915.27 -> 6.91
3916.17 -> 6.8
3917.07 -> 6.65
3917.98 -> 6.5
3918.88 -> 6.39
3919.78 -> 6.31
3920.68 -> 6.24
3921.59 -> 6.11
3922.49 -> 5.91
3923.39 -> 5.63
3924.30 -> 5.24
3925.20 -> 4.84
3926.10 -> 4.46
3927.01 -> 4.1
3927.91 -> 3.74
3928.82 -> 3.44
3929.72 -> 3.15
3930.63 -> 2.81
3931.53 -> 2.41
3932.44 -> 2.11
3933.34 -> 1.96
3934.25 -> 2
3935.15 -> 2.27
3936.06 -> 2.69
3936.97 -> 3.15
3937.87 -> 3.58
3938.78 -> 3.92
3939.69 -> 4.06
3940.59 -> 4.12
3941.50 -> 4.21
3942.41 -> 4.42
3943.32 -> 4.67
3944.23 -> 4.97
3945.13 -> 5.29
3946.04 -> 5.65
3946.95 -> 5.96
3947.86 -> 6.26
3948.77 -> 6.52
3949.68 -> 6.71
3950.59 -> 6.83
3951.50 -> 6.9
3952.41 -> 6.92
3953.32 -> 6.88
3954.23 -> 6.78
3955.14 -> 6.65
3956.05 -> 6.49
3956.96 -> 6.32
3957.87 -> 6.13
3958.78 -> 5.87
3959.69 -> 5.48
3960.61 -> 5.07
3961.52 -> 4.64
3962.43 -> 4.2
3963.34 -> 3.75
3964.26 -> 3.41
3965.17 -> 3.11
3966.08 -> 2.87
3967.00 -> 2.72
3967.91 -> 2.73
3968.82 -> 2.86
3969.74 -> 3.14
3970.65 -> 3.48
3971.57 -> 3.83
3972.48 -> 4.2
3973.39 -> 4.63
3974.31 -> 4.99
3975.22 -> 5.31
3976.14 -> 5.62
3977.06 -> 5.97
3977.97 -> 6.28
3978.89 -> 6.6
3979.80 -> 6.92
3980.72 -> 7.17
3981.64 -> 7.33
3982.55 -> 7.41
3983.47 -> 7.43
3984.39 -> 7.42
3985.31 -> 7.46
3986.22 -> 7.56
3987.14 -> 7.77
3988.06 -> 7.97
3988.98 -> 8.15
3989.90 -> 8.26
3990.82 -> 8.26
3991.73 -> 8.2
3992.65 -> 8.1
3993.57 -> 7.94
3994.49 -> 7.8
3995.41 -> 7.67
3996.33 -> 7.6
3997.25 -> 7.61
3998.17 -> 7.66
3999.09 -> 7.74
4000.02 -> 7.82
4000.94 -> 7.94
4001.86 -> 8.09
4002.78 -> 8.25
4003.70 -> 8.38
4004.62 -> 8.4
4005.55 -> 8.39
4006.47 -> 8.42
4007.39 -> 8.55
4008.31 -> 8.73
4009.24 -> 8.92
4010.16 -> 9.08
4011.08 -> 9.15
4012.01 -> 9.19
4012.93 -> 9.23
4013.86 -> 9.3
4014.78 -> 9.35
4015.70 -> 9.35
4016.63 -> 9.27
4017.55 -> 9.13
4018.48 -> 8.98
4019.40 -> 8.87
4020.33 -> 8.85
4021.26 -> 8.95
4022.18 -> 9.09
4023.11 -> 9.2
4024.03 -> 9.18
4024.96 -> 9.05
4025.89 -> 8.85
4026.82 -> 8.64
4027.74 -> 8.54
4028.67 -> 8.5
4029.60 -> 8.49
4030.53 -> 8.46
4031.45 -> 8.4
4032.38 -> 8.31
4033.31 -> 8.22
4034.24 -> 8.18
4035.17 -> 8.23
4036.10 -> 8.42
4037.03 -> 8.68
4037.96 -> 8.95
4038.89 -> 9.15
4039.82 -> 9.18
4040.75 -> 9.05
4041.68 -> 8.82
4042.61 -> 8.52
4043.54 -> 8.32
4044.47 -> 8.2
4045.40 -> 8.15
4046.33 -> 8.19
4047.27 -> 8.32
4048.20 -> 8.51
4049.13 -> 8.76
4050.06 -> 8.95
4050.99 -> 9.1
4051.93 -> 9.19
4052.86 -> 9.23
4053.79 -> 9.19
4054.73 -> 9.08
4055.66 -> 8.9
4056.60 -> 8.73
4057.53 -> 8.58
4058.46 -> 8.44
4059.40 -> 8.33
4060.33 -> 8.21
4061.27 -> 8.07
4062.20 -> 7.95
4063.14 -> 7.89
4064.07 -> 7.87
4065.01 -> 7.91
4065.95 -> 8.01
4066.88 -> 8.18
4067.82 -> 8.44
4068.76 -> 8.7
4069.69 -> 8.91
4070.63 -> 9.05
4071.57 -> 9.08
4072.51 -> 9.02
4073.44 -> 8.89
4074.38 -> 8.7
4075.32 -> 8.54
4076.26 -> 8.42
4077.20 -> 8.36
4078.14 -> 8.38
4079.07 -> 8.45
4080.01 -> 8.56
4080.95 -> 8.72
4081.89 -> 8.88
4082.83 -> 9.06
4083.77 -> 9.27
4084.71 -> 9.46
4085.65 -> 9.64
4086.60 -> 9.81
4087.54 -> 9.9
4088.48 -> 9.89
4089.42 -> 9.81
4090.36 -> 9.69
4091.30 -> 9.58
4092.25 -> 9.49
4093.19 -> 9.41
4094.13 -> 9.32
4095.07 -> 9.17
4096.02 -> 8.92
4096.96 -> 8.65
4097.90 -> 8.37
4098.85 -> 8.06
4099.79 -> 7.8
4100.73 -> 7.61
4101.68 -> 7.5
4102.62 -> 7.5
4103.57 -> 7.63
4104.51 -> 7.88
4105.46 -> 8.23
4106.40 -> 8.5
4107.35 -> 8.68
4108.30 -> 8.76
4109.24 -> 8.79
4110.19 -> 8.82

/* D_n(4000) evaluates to 1.9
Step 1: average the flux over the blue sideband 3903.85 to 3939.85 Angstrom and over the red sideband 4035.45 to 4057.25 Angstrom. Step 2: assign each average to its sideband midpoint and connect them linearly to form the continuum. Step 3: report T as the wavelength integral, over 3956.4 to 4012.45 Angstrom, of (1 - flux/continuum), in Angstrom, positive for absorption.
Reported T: 2.8 Angstrom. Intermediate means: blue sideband 4.93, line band 6.59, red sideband 8.76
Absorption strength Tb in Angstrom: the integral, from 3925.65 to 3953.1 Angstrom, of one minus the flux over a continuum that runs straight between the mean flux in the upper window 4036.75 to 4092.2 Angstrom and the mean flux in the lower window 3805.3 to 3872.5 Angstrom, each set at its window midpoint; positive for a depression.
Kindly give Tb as 8.34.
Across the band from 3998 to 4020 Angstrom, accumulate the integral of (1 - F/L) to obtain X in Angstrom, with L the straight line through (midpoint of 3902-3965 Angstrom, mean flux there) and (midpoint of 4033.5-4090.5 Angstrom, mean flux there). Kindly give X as -4.3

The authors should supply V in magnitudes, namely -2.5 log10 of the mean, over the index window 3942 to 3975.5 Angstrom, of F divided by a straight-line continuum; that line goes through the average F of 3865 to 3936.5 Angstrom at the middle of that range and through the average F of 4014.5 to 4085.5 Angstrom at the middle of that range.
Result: 0.26 mag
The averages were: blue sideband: 5.02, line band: 5.04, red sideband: 8.69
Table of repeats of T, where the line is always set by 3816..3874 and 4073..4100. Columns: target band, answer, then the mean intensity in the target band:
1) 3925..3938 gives 6.0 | 3.07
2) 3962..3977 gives 6.2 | 3.86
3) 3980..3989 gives -0.9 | 7.52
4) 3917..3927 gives -0.3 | 5.73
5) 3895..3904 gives -1.6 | 5.97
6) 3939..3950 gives 1.5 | 5.19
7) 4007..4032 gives -4.4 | 8.94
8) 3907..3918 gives -2.2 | 6.43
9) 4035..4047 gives -0.8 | 8.61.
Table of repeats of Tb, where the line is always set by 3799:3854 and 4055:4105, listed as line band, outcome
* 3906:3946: 7.00 Angstrom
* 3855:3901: 3.39 Angstrom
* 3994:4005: -1.02 Angstrom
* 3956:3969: 4.40 Angstrom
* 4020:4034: -1.77 Angstrom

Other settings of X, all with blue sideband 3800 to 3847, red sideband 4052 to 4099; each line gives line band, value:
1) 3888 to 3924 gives -2.1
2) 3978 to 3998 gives -1.1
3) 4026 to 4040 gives -0.9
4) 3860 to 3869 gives 0.9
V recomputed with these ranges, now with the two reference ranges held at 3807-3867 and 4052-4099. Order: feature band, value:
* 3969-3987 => 0.17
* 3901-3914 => -0.11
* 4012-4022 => -0.19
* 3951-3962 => 0.04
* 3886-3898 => -0.08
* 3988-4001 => -0.10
